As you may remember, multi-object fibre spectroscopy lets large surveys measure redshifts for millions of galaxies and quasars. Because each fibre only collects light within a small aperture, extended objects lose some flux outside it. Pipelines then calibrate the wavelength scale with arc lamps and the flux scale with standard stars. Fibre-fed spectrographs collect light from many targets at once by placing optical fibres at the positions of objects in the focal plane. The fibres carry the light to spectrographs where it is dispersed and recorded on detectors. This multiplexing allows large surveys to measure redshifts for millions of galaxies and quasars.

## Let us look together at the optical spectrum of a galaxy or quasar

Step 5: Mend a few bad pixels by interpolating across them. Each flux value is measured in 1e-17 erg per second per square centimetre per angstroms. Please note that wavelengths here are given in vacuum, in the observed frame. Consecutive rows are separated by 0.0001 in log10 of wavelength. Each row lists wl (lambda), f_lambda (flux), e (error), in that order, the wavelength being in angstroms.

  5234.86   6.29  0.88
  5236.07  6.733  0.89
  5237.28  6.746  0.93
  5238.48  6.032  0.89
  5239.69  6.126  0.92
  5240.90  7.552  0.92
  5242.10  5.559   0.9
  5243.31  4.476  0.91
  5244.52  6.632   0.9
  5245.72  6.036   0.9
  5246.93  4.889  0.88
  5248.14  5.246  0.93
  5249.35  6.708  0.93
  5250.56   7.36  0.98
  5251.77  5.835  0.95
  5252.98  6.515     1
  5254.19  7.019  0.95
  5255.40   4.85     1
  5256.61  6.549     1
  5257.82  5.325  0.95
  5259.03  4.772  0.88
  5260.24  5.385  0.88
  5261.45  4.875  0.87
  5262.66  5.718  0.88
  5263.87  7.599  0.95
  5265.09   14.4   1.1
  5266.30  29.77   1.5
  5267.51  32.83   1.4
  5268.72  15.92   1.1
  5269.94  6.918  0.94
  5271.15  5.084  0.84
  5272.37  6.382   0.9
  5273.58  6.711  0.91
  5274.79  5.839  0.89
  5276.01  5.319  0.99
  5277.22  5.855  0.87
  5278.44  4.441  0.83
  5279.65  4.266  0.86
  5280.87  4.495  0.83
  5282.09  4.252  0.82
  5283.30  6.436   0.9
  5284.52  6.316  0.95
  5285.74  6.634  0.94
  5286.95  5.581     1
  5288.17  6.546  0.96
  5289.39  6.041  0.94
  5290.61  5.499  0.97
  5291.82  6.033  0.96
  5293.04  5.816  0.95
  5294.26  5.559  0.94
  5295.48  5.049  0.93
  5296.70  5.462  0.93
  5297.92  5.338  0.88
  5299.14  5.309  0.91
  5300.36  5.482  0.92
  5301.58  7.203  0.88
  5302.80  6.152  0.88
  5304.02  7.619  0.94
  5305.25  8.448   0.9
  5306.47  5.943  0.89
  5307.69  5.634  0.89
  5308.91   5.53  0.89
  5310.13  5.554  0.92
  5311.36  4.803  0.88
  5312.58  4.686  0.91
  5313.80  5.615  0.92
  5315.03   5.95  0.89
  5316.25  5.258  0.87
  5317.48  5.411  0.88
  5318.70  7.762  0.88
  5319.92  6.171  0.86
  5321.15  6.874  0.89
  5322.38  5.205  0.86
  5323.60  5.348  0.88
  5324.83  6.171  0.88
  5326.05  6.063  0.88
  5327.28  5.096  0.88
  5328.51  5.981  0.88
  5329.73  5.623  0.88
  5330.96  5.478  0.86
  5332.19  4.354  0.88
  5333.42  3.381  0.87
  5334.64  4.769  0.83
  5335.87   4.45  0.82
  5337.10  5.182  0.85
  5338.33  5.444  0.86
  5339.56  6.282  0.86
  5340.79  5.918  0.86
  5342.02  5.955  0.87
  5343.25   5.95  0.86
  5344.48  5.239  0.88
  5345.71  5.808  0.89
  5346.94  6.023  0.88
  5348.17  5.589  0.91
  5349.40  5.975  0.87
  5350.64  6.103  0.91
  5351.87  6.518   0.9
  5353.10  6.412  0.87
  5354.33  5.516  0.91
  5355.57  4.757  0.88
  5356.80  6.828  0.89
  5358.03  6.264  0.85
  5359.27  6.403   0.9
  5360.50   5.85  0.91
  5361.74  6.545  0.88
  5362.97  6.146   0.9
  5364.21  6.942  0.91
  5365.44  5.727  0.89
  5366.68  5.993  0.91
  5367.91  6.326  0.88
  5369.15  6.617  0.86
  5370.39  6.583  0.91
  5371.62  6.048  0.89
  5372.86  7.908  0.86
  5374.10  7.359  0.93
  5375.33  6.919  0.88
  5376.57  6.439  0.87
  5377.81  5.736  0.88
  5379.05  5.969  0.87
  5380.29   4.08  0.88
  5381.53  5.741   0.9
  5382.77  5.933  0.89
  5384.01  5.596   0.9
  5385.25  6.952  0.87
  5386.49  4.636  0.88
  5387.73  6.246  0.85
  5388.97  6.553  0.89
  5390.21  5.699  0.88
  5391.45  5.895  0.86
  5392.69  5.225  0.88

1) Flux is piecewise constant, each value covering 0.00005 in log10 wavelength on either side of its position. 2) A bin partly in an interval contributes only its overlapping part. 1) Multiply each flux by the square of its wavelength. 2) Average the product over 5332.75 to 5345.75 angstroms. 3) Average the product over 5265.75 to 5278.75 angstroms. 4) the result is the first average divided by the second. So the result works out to 0.47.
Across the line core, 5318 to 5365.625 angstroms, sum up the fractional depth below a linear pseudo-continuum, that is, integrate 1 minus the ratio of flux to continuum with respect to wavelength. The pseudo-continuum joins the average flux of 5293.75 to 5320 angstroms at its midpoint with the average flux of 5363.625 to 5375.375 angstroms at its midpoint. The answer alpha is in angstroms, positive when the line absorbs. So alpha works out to 3.9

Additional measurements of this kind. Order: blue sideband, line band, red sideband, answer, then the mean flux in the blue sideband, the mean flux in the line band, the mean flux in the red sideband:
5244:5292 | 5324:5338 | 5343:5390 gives 3.2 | 7.59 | 5.15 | 6.11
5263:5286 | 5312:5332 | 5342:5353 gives 3.9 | 9.44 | 5.76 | 5.93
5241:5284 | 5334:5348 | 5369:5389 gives 2.4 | 7.72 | 5.55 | 6.17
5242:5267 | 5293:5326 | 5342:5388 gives 4.4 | 7.54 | 5.91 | 6.1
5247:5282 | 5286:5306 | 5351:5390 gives 3.9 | 8.17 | 6.08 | 6.17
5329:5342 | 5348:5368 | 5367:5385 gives -1.3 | 5.14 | 6.12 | 6.24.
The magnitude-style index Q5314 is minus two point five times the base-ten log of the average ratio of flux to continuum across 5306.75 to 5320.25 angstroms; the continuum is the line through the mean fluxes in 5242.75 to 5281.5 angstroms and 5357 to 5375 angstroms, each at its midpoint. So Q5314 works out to 0.26 mag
